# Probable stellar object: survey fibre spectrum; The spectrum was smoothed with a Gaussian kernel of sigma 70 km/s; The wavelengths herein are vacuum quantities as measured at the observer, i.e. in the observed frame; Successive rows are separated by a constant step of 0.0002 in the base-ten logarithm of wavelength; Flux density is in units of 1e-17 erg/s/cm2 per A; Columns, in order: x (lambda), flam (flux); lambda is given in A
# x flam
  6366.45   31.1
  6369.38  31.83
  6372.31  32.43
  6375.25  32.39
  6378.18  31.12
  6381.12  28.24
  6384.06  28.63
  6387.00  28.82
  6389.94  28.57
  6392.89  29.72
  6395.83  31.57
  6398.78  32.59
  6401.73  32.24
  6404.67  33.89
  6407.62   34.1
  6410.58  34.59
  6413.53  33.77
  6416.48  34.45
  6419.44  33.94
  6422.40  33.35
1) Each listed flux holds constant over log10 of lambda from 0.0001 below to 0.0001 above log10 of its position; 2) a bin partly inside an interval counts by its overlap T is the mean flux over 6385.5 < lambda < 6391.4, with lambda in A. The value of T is 28.7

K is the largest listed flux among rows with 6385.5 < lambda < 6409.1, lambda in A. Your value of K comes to 34.1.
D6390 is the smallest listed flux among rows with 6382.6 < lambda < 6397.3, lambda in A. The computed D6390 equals 28.57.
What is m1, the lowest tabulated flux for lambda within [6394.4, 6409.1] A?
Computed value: 31.57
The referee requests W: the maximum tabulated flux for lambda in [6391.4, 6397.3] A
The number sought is 31.57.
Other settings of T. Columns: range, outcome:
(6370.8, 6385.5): 30.6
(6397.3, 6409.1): 33.2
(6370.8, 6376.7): 32.4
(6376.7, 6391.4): 29.1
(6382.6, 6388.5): 28.7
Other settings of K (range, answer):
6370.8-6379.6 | 32.43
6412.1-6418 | 34.45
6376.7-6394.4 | 31.12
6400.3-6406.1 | 33.89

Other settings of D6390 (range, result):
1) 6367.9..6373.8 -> 31.83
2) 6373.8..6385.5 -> 28.24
